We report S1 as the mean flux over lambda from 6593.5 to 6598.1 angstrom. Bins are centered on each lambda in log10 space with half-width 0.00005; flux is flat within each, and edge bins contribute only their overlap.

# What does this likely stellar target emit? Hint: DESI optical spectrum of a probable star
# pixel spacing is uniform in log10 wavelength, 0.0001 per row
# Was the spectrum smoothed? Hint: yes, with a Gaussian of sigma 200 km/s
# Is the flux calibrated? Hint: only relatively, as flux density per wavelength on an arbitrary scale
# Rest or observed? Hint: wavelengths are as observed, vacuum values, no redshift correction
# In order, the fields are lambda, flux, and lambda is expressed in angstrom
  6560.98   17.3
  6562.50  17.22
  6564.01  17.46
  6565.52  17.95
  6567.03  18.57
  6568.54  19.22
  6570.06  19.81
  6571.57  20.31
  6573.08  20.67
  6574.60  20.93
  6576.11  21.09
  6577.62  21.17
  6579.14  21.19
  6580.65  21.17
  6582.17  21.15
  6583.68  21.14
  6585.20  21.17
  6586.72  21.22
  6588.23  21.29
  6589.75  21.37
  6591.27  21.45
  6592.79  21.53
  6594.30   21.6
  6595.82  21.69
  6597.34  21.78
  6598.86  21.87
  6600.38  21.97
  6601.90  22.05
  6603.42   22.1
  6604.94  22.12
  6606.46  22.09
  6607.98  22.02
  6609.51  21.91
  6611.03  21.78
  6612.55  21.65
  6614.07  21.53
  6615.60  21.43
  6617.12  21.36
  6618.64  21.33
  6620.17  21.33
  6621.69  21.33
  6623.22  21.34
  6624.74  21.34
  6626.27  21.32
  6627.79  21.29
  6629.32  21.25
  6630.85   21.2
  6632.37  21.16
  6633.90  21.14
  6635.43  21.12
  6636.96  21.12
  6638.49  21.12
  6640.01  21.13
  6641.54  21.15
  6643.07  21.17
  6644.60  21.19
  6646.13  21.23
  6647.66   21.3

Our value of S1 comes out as 21.7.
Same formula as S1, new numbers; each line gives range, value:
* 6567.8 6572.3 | 19.8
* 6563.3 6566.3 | 17.7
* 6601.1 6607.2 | 22.1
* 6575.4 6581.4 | 21.2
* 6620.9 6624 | 21.4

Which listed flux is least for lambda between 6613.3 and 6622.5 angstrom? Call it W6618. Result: 21.33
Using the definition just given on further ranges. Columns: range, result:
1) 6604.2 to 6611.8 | 21.78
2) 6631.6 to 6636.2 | 21.12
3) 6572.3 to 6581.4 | 20.67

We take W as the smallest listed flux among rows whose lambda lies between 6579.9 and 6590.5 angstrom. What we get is 21.14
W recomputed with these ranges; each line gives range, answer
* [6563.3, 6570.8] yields 17.46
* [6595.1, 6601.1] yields 21.69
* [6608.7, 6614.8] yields 21.53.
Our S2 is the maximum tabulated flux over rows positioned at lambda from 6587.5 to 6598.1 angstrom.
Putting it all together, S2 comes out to 21.78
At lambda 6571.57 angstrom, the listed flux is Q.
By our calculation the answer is 20.31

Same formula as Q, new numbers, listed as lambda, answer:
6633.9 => 21.14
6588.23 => 21.29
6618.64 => 21.33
